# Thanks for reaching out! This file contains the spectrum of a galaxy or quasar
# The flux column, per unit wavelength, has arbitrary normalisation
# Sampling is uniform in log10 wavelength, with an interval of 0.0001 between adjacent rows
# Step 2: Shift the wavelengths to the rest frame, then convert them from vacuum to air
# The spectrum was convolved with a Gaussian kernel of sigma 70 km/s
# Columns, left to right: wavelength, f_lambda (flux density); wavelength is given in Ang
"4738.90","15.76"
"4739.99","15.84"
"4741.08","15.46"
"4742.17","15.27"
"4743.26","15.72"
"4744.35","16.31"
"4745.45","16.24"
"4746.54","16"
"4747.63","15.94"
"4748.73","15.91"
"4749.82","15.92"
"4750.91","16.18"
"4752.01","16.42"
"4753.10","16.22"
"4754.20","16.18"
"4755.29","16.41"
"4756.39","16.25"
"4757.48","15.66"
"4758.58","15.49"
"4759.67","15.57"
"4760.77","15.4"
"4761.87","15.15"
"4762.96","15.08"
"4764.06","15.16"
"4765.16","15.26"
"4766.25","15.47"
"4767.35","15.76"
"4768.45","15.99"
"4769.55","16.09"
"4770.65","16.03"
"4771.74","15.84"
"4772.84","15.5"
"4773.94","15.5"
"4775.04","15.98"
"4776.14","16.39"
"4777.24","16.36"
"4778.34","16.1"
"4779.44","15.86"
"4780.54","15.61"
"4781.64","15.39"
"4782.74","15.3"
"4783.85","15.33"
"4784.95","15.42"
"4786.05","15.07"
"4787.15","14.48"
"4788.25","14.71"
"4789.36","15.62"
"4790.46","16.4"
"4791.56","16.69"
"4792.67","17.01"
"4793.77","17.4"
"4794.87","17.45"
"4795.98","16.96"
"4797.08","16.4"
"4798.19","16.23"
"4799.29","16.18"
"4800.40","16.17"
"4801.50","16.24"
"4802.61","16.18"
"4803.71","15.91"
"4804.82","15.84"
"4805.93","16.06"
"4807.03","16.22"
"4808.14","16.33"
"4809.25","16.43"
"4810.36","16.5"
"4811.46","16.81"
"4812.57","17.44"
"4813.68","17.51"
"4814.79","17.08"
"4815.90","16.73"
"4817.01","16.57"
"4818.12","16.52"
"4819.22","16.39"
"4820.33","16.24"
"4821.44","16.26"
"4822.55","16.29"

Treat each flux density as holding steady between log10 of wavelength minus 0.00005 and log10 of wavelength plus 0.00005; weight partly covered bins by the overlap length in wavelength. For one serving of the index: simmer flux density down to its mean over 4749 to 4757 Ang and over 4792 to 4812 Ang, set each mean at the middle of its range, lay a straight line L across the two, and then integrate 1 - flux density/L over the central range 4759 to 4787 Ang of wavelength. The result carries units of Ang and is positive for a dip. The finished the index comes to 1.2 Ang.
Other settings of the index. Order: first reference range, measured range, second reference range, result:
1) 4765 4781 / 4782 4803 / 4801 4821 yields 0.18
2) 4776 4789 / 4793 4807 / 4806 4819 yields -0.20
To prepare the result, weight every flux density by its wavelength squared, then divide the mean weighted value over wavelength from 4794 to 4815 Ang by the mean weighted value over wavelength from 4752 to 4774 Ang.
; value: 1.1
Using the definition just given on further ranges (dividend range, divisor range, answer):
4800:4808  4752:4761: 1.03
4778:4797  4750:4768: 1.03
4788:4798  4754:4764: 1.07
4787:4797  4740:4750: 1.05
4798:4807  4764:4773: 1.04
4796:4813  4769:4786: 1.05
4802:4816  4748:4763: 1.06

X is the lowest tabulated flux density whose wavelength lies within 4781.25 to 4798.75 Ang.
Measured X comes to 14.48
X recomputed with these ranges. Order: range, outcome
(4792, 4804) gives 15.91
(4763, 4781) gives 15.16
